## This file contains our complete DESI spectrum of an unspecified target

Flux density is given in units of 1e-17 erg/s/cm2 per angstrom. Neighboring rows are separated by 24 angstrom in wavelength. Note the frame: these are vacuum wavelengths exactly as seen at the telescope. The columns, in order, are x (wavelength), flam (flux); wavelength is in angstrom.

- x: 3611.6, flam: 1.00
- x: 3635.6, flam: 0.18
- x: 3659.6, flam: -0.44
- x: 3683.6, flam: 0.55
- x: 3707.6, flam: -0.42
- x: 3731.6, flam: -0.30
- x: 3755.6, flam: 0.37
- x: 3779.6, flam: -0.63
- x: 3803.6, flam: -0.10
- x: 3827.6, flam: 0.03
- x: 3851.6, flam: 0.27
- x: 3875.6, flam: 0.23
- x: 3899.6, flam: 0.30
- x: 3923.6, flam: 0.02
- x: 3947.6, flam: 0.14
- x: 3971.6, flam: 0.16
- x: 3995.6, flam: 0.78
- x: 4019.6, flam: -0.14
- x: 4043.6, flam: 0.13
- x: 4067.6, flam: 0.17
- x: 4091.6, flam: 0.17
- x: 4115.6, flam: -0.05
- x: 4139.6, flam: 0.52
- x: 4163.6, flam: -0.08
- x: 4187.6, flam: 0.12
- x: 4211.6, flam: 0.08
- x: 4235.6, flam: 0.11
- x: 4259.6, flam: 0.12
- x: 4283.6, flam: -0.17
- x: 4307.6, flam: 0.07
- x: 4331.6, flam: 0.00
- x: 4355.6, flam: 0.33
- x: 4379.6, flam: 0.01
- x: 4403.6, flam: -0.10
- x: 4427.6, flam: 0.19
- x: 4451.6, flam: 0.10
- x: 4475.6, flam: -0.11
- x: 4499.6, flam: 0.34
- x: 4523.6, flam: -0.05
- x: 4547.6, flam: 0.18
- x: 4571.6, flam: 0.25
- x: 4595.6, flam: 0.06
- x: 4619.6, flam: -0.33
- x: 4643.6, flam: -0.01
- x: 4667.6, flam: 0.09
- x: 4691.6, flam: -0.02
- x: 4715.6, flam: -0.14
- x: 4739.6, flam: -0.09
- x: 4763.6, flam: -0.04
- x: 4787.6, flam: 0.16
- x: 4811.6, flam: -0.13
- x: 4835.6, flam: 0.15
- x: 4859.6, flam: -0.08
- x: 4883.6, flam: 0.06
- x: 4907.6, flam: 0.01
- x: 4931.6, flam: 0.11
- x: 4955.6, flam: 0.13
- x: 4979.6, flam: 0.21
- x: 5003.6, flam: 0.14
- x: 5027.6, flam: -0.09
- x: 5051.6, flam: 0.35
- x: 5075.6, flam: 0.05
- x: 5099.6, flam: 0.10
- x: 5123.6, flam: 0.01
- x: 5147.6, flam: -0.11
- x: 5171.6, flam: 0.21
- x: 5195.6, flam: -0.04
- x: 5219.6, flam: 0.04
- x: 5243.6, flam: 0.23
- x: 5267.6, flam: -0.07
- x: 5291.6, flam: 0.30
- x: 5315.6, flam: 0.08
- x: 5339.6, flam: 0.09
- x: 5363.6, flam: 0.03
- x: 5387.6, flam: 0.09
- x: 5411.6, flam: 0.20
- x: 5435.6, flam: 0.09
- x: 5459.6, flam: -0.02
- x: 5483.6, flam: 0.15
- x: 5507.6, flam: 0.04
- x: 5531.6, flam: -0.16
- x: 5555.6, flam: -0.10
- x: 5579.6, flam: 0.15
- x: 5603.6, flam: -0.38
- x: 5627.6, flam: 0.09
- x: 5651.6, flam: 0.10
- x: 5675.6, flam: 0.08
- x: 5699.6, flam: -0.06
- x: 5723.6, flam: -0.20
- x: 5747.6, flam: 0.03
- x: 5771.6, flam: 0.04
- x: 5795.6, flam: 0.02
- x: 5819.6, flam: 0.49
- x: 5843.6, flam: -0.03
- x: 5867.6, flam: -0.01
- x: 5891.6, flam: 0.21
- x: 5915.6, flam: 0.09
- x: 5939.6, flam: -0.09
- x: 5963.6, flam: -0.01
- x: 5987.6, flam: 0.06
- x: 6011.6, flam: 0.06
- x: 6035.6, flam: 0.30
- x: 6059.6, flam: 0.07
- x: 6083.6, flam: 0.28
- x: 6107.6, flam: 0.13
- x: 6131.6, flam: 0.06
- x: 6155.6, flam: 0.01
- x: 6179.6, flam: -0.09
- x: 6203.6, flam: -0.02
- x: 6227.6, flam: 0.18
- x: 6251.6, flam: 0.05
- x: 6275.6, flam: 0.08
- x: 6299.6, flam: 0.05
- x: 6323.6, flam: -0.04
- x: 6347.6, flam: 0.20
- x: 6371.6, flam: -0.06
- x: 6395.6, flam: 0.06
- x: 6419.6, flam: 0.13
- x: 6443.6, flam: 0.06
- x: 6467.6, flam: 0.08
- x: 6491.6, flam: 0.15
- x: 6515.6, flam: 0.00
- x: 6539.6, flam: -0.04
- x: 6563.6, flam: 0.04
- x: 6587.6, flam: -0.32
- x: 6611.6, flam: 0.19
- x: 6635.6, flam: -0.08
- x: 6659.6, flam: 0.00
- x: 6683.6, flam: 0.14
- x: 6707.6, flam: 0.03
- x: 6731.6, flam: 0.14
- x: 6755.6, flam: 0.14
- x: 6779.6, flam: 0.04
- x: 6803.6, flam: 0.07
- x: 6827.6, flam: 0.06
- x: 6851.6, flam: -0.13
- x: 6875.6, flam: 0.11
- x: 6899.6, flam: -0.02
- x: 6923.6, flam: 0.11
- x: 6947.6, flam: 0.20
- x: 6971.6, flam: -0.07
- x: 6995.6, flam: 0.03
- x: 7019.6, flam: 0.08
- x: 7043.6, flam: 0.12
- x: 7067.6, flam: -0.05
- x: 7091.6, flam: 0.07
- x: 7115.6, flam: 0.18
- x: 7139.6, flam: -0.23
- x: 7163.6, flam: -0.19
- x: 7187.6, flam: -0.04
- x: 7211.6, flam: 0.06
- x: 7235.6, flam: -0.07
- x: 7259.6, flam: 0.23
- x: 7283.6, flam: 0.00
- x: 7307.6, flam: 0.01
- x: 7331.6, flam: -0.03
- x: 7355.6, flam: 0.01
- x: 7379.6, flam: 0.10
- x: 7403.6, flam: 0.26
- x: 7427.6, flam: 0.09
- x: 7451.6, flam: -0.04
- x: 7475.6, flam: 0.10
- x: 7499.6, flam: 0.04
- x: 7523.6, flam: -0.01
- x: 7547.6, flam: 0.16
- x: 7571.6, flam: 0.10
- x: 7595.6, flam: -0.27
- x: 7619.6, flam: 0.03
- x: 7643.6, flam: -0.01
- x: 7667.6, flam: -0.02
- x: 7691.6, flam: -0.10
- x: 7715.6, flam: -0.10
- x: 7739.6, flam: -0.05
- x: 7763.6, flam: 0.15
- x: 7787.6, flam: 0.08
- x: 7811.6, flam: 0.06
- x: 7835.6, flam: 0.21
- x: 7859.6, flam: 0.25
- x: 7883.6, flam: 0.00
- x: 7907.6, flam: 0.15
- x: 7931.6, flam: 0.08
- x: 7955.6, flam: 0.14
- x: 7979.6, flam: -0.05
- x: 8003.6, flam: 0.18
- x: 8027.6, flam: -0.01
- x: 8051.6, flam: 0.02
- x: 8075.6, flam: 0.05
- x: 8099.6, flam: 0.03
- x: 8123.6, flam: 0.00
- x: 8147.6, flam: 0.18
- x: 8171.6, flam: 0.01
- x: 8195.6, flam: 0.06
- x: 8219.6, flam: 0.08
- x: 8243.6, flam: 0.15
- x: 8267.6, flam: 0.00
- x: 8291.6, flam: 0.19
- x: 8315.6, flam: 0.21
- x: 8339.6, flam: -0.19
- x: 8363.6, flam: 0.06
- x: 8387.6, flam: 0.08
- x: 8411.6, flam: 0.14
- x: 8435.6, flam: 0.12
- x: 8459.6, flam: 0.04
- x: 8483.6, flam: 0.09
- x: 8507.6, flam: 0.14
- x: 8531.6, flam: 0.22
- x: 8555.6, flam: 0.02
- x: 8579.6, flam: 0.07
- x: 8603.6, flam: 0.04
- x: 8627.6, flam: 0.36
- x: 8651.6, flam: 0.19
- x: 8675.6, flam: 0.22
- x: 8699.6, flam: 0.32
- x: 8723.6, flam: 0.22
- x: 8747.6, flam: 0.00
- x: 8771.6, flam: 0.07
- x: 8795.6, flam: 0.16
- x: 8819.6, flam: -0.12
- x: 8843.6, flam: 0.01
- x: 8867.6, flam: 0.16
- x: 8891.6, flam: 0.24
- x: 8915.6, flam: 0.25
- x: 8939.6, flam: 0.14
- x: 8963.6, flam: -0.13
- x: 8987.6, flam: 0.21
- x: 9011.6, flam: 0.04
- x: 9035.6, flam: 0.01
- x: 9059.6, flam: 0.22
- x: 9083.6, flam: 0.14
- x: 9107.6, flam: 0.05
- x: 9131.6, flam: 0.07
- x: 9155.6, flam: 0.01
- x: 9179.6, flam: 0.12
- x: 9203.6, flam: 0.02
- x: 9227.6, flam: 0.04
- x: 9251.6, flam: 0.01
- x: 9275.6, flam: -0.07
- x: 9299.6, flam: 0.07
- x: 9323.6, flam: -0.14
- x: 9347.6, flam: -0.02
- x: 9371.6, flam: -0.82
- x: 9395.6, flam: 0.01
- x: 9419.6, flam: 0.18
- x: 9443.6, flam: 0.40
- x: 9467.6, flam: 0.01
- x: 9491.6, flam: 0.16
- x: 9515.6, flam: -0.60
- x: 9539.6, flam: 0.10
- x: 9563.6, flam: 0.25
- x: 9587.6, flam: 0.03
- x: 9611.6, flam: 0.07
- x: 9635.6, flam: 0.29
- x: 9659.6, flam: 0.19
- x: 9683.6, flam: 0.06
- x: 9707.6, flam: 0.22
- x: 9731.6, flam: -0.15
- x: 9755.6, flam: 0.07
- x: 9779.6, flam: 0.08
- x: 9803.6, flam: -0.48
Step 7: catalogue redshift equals 0.74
